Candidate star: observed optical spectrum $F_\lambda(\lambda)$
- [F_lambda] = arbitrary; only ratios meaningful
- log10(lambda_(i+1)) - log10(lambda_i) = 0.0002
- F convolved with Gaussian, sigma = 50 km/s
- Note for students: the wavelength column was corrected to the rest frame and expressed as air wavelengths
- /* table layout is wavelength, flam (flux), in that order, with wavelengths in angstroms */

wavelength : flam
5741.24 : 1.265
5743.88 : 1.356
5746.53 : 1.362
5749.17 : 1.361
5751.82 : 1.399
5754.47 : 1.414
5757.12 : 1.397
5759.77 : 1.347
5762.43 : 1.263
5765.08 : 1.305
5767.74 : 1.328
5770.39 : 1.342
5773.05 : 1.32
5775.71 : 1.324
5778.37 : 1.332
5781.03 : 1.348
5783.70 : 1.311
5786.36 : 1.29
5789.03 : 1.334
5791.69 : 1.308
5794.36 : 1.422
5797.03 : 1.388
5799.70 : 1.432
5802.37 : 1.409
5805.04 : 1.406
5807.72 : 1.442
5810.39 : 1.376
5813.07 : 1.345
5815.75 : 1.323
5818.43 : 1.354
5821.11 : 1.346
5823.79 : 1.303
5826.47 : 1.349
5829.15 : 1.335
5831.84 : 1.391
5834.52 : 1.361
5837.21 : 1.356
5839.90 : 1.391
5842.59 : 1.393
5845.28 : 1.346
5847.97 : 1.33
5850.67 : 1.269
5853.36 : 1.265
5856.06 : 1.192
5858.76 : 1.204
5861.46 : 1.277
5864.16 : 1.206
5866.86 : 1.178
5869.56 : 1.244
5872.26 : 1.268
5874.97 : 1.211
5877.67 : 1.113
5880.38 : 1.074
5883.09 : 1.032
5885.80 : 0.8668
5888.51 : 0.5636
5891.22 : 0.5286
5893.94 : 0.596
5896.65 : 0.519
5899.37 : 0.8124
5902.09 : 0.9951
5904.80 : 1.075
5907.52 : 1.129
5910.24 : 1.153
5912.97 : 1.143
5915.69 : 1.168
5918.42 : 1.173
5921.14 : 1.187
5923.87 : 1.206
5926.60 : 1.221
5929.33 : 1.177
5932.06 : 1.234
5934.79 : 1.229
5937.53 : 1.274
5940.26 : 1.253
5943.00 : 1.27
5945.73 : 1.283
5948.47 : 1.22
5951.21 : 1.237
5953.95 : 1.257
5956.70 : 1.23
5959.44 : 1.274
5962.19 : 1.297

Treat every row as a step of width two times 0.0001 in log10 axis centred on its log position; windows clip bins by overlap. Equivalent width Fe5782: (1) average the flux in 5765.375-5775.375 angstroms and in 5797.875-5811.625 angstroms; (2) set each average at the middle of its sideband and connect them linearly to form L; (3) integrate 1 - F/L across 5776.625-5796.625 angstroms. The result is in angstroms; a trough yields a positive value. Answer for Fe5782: 0.4 angstroms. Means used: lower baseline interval 1.33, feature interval 1.34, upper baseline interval 1.41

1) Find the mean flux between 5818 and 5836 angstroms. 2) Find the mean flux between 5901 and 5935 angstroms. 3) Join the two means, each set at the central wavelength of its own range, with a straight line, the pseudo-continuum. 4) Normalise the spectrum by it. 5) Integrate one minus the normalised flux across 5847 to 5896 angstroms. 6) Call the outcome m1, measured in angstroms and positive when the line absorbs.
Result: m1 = 7.5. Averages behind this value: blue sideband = 1.35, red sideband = 1.16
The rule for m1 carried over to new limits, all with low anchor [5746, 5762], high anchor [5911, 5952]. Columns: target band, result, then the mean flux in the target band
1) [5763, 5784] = 0.5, 1.32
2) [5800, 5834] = -1.2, 1.37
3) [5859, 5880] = 1.1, 1.21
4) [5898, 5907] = 1.9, 0.976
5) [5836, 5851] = -0.7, 1.35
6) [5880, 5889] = 2.6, 0.894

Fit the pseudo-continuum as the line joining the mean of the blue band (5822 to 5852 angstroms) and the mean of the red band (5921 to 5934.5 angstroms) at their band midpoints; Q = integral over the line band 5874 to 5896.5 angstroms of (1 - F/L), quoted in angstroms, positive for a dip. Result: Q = 7.55 angstroms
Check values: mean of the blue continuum 1.35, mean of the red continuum 1.21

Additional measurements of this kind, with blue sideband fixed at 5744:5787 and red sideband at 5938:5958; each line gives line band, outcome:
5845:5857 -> 0.20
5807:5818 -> -0.40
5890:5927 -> 8.16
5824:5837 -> -0.44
